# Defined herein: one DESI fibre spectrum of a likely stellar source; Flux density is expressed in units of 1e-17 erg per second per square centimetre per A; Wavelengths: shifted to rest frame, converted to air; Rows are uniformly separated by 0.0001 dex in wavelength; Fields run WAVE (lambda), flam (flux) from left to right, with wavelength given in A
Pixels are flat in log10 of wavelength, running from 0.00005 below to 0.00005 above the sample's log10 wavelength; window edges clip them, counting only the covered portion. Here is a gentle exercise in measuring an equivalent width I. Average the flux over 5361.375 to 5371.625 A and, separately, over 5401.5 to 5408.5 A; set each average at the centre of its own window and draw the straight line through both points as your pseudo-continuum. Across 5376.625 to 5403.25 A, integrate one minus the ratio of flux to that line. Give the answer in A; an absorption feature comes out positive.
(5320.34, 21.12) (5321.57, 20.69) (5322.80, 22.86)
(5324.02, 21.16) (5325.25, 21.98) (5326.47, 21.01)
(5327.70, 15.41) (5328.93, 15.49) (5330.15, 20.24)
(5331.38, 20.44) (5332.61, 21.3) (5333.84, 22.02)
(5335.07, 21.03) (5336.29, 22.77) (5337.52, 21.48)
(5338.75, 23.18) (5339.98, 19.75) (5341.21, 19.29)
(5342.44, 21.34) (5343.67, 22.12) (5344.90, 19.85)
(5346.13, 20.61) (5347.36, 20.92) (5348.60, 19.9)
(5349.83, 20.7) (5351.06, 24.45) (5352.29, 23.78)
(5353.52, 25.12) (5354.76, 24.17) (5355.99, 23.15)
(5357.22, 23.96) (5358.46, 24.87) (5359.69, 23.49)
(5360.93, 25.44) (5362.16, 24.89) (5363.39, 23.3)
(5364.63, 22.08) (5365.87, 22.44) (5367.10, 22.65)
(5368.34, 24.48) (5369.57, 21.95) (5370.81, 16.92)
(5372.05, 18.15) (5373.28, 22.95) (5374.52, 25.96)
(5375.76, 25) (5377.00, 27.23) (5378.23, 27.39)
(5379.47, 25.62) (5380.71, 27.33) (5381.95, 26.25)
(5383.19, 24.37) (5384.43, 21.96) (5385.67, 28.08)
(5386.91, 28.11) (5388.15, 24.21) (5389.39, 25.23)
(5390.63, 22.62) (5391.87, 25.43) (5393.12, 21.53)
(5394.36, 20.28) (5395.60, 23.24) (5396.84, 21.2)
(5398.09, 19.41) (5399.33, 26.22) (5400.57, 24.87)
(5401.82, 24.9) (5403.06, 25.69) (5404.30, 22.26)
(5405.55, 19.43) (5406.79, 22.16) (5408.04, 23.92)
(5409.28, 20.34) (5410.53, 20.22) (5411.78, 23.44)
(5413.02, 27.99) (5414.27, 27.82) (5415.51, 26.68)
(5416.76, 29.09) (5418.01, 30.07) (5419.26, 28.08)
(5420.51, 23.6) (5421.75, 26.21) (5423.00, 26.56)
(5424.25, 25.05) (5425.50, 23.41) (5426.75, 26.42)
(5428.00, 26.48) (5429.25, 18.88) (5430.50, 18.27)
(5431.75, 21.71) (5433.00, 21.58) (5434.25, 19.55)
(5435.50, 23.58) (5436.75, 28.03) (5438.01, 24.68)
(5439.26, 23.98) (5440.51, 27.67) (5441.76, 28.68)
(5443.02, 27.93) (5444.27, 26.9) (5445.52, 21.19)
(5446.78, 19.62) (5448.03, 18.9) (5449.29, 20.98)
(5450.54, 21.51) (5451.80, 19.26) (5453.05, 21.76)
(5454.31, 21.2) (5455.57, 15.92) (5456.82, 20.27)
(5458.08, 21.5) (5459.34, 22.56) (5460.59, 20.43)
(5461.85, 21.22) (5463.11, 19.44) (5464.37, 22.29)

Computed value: -2.17 A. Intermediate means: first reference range 22.3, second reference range 23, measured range 24.6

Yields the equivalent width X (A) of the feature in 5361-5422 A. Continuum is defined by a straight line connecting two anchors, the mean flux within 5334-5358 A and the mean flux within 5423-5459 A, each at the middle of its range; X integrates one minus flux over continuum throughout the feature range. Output -4.9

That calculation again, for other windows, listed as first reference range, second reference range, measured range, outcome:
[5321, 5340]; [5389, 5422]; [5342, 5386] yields -2.3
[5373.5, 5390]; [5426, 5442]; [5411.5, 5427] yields -1.4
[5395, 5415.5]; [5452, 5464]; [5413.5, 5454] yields -4.3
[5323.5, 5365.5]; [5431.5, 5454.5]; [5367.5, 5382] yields -1.2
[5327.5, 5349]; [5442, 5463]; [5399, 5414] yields -1.8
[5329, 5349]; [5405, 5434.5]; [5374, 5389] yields -2.2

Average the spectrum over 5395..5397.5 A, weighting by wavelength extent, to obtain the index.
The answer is 22.1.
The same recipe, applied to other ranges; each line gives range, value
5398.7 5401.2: 25.5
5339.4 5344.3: 20.6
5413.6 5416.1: 27.3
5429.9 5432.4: 20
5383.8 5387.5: 26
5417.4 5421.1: 27.2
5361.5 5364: 24.2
